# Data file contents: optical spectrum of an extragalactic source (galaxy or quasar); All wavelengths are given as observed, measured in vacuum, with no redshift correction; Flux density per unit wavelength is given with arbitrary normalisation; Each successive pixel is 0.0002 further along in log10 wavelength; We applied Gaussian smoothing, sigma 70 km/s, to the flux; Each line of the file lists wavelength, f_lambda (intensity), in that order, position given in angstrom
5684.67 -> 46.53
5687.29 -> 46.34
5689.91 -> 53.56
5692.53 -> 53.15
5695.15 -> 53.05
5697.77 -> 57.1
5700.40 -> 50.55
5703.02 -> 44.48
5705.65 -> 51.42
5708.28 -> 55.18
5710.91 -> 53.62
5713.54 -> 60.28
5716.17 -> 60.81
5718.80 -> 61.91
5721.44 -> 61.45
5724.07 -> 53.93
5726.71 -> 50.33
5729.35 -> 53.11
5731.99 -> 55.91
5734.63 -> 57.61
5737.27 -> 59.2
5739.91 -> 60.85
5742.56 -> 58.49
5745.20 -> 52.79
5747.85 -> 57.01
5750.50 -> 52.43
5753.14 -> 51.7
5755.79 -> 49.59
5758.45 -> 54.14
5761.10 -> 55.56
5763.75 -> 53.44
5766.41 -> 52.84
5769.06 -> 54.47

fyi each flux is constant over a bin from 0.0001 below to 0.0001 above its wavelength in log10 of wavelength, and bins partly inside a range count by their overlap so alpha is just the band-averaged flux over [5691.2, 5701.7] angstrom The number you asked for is 53.5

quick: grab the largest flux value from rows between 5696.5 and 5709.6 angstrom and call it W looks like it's 57.1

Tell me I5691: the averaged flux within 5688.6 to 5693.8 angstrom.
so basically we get 53.4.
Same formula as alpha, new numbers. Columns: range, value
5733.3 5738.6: 58.5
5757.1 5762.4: 54.8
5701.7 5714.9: 53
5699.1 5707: 48.8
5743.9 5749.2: 54.8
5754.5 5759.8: 51.8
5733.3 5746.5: 57.8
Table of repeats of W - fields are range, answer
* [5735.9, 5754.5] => 60.85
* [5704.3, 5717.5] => 60.81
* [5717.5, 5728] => 61.91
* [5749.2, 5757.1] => 52.43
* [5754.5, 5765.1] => 55.56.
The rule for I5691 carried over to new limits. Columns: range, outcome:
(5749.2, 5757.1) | 51.3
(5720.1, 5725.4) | 57.7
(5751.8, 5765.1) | 52.9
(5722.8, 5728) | 52.1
